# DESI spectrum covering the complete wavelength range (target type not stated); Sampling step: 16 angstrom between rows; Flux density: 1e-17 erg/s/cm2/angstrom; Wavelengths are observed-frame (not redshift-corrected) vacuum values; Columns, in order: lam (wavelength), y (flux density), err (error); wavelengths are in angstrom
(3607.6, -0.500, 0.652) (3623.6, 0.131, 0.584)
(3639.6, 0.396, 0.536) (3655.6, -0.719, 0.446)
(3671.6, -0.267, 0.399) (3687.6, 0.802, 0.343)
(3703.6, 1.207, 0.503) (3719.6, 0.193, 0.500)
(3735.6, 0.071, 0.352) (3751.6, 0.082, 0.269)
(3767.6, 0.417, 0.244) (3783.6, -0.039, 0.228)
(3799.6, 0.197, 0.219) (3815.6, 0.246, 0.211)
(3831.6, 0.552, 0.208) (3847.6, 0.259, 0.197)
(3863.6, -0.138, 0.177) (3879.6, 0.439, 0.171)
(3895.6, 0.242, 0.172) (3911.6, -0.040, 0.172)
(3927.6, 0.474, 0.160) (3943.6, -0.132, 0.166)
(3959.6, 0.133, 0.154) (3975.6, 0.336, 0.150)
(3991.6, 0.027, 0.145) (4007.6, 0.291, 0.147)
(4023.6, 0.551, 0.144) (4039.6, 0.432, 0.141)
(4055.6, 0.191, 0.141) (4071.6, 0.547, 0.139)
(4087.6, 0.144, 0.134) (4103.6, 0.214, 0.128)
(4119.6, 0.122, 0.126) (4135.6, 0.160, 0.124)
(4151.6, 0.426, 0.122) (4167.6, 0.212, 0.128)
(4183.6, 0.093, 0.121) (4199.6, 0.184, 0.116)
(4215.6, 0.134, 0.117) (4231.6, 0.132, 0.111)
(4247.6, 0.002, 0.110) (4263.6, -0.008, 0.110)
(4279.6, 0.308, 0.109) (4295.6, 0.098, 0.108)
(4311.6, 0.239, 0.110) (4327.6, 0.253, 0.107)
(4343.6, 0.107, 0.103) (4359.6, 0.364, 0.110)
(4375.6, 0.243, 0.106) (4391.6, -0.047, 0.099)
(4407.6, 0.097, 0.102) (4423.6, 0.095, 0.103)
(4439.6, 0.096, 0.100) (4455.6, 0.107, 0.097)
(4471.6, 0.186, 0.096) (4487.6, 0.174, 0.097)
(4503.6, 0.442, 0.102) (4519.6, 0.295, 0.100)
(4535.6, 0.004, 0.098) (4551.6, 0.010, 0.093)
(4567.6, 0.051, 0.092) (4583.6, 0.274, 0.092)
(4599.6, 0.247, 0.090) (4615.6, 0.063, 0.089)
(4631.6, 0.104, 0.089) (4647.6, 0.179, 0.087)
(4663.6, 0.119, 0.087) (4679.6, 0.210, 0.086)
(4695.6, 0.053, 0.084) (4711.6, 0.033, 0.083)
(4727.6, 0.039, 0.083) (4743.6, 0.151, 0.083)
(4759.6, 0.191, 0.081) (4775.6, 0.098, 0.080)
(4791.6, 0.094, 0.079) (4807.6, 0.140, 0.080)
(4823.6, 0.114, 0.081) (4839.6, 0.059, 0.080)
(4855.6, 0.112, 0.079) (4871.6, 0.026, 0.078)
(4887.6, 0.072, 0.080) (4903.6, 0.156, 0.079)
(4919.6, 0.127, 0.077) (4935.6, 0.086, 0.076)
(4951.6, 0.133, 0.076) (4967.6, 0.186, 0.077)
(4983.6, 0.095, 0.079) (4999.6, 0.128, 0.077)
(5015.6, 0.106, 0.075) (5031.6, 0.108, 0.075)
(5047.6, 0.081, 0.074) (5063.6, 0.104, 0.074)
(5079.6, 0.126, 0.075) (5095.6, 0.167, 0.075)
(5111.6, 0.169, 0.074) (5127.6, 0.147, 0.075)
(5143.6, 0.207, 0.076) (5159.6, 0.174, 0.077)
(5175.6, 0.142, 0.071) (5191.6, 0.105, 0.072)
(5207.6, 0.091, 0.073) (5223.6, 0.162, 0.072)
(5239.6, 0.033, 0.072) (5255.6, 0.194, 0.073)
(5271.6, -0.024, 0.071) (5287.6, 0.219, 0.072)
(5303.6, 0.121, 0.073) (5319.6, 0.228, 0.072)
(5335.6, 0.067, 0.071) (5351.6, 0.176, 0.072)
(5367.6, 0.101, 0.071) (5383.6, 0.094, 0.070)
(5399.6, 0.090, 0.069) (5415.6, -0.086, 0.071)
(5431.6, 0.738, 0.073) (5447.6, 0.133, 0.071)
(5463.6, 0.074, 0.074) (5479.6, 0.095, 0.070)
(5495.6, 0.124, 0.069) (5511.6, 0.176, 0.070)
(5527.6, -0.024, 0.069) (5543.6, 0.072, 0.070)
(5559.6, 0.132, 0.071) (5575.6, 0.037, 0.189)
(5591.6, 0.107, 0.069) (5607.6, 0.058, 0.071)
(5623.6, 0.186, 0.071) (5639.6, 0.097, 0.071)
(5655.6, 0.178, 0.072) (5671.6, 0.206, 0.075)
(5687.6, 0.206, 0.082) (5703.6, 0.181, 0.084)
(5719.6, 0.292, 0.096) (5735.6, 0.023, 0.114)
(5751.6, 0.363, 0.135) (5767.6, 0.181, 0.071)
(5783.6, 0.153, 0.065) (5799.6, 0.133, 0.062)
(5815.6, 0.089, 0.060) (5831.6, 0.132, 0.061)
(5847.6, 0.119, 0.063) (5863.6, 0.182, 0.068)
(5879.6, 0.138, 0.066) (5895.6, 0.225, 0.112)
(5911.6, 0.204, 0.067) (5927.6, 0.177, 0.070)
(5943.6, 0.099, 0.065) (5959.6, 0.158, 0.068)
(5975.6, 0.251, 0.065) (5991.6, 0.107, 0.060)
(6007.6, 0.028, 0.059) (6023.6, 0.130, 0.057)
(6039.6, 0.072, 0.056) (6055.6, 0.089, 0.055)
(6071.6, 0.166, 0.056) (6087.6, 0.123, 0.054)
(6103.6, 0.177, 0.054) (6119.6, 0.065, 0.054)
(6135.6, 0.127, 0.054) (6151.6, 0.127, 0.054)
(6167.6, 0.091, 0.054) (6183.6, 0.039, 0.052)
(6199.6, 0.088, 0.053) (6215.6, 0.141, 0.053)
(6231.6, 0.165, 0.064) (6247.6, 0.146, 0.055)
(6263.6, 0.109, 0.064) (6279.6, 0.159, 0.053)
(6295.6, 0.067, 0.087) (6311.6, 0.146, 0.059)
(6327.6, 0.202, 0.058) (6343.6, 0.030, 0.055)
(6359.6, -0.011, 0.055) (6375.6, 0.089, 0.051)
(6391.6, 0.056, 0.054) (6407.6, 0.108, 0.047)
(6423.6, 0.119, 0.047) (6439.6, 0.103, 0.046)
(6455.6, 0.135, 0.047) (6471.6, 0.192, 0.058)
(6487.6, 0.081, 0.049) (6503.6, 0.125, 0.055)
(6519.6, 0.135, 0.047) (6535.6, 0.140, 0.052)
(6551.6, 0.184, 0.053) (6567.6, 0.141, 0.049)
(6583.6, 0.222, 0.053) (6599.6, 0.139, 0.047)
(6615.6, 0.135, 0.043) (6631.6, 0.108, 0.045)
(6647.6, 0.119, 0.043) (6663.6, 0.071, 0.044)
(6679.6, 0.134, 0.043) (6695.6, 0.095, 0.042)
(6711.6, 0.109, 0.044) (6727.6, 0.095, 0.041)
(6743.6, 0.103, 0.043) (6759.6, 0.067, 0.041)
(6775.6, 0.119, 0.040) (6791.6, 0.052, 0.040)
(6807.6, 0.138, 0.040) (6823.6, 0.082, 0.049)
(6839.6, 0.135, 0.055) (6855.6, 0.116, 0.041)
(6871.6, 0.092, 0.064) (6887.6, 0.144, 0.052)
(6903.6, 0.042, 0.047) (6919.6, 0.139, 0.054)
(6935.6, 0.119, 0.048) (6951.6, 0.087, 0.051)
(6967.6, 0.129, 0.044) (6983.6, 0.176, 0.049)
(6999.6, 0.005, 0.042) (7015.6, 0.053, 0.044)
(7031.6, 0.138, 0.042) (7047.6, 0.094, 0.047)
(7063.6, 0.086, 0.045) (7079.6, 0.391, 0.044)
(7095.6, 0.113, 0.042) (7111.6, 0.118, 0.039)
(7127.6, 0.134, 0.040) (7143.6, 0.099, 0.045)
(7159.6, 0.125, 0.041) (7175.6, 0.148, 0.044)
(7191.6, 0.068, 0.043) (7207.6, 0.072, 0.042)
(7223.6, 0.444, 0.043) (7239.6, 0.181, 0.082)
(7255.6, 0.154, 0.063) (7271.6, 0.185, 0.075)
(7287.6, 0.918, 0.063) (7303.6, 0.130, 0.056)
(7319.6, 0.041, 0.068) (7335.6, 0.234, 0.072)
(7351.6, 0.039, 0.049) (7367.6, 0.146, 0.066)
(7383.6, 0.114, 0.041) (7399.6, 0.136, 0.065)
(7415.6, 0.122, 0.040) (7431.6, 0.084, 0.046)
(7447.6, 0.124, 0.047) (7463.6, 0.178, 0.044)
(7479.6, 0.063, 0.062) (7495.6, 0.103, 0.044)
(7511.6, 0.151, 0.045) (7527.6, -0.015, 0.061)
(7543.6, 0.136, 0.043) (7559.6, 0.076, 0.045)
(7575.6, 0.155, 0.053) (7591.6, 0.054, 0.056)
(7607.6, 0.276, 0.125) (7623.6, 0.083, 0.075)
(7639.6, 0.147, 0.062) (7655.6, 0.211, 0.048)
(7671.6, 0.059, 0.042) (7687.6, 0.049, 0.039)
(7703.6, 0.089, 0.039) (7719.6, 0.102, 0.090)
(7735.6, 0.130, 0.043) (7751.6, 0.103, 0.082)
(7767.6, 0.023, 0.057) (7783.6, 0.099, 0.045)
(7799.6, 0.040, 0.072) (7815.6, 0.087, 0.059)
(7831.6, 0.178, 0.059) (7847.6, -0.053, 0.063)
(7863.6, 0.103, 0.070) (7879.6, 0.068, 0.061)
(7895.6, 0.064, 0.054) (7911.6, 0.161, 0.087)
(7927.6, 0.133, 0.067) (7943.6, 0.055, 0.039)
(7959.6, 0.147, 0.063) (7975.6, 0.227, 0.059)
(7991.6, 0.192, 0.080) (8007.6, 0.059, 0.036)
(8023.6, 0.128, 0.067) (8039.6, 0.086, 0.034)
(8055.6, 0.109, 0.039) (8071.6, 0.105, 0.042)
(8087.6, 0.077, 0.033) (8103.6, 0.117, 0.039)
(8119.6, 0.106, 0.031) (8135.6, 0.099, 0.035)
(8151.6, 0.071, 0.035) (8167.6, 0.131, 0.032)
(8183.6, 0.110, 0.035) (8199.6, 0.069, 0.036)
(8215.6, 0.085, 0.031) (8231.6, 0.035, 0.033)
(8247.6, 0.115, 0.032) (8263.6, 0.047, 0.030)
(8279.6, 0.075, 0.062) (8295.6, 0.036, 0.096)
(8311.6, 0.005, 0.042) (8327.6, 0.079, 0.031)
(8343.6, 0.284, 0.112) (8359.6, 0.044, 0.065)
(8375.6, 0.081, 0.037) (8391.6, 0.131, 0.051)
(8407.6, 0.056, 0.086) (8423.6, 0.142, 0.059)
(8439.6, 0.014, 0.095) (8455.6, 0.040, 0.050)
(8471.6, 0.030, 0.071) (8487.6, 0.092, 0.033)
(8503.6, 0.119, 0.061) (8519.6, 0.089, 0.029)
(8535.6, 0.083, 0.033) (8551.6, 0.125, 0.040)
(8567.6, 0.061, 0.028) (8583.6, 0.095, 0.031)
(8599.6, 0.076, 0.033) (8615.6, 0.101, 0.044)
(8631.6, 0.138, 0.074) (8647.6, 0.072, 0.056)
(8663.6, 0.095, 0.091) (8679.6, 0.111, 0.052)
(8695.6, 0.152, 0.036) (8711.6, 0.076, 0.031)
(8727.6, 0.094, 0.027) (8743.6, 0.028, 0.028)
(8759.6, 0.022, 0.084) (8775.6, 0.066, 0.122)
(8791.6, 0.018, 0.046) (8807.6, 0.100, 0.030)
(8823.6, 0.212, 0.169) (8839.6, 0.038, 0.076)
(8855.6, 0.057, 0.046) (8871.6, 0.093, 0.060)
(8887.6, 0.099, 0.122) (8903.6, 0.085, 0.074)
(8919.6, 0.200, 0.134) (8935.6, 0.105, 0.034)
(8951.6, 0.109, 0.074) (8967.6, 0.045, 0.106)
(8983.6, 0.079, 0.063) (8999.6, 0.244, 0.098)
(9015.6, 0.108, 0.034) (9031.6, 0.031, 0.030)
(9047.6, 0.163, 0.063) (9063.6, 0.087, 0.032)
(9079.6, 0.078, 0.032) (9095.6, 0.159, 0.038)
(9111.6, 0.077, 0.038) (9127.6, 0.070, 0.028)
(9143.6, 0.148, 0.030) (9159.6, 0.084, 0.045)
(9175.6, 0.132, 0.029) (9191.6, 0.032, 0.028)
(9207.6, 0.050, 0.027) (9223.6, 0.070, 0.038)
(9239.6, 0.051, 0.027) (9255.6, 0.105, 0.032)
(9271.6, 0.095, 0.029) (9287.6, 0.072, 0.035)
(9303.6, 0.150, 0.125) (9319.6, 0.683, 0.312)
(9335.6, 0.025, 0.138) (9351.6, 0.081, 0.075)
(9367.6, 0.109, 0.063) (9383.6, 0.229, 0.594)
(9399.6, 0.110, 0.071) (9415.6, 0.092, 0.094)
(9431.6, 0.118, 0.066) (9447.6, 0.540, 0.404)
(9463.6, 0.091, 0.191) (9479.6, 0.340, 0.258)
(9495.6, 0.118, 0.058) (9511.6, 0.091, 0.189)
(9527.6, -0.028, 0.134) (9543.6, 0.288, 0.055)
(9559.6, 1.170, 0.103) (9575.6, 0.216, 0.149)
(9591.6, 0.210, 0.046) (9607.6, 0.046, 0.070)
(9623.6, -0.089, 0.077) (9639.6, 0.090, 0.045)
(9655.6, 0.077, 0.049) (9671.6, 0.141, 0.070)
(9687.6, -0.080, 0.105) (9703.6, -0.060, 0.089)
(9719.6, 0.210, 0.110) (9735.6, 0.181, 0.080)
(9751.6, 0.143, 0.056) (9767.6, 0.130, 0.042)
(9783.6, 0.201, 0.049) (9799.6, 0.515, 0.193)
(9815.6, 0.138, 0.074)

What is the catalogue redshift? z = 0.46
